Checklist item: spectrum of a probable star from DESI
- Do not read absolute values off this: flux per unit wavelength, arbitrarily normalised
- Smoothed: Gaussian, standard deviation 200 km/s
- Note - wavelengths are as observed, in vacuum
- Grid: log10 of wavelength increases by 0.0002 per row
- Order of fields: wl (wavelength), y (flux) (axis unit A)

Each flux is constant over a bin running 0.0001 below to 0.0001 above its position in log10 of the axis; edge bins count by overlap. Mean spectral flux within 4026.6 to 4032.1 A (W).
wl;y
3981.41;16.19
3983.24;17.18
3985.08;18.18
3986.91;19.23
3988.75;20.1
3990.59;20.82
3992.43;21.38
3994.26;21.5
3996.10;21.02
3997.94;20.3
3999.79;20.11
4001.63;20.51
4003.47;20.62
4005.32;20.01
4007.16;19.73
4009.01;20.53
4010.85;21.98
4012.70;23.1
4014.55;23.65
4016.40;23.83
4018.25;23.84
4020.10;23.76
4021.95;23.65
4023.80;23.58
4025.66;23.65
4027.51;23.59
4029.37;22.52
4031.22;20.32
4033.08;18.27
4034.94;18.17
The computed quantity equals 22.2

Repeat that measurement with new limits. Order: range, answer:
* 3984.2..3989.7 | 19.2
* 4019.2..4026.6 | 23.7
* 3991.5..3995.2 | 21.5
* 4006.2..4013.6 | 21.3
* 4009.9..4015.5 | 22.9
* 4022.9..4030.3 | 23.3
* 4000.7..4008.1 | 20.2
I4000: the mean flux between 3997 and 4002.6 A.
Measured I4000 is 20.3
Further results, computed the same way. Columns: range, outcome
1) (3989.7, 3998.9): 21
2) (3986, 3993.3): 20.4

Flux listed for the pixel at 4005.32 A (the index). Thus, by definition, 20.01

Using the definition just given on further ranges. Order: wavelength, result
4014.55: 23.65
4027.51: 23.59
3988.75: 20.1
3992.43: 21.38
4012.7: 23.1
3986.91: 19.23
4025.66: 23.65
